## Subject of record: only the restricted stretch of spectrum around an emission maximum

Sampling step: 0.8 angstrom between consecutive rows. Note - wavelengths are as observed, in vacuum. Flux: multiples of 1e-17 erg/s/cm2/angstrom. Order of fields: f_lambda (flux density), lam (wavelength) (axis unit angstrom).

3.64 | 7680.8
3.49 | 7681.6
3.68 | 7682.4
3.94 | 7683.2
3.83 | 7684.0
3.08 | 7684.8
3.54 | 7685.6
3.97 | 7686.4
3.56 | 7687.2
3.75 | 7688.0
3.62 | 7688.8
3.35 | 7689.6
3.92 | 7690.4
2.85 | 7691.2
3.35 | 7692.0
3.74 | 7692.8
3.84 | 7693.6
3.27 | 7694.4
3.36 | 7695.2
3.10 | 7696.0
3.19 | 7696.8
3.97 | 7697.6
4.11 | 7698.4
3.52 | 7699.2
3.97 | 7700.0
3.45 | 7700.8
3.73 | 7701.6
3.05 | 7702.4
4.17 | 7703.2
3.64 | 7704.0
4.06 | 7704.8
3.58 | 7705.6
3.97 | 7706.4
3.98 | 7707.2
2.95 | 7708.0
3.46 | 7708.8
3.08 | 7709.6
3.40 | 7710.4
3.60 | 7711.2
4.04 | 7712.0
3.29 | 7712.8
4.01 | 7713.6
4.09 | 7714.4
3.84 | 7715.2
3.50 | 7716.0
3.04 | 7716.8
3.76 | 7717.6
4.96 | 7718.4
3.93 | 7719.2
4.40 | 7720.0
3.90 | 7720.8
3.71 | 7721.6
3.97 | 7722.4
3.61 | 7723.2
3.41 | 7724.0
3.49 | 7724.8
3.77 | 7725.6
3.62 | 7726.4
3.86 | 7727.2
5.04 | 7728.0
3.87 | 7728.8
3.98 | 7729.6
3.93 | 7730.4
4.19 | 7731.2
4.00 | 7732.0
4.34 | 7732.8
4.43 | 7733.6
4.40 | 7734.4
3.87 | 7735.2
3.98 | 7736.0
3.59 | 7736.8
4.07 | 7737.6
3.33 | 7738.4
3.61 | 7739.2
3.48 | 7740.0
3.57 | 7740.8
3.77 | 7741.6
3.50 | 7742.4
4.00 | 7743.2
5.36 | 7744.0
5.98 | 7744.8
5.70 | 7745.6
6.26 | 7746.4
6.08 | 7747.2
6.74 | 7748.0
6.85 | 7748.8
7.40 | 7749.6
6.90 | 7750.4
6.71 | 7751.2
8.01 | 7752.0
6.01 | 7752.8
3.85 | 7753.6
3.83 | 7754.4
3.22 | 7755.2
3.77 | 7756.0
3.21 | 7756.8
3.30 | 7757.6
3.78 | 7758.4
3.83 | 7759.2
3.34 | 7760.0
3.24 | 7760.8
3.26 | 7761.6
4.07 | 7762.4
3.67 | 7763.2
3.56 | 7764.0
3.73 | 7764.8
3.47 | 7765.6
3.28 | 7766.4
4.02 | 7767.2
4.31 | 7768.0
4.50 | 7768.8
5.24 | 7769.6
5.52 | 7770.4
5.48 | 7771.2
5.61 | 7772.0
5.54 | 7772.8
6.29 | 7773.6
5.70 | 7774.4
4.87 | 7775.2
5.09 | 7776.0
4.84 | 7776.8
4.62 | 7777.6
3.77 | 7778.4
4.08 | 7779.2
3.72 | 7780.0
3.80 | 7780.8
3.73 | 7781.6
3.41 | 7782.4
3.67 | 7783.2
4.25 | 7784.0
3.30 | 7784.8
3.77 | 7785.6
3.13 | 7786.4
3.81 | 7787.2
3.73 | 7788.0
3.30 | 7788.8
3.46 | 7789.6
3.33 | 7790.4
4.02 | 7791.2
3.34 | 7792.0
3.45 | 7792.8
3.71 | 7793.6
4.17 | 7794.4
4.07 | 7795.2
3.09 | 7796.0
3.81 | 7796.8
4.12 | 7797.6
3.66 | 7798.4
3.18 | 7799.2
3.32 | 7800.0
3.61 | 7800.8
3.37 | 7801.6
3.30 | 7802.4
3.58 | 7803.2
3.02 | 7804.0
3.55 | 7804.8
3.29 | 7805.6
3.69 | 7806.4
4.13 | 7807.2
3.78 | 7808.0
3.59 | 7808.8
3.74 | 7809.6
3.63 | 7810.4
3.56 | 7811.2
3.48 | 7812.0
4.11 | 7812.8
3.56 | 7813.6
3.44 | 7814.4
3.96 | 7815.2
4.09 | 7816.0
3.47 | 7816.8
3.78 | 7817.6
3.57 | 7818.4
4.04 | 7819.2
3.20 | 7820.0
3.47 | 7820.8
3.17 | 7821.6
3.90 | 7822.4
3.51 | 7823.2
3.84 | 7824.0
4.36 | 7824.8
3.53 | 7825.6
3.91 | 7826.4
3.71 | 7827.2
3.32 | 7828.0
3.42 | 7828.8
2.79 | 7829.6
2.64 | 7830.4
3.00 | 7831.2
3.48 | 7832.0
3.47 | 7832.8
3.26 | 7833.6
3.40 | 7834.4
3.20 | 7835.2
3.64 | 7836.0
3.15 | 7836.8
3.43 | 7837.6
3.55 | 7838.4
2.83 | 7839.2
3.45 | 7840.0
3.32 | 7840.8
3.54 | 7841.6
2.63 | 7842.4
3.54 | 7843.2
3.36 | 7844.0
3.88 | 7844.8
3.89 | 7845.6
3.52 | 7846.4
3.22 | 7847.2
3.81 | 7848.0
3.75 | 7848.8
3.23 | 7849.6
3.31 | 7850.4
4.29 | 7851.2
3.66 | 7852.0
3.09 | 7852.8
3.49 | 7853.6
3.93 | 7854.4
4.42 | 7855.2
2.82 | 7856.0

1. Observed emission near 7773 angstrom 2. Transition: [N II] 6583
